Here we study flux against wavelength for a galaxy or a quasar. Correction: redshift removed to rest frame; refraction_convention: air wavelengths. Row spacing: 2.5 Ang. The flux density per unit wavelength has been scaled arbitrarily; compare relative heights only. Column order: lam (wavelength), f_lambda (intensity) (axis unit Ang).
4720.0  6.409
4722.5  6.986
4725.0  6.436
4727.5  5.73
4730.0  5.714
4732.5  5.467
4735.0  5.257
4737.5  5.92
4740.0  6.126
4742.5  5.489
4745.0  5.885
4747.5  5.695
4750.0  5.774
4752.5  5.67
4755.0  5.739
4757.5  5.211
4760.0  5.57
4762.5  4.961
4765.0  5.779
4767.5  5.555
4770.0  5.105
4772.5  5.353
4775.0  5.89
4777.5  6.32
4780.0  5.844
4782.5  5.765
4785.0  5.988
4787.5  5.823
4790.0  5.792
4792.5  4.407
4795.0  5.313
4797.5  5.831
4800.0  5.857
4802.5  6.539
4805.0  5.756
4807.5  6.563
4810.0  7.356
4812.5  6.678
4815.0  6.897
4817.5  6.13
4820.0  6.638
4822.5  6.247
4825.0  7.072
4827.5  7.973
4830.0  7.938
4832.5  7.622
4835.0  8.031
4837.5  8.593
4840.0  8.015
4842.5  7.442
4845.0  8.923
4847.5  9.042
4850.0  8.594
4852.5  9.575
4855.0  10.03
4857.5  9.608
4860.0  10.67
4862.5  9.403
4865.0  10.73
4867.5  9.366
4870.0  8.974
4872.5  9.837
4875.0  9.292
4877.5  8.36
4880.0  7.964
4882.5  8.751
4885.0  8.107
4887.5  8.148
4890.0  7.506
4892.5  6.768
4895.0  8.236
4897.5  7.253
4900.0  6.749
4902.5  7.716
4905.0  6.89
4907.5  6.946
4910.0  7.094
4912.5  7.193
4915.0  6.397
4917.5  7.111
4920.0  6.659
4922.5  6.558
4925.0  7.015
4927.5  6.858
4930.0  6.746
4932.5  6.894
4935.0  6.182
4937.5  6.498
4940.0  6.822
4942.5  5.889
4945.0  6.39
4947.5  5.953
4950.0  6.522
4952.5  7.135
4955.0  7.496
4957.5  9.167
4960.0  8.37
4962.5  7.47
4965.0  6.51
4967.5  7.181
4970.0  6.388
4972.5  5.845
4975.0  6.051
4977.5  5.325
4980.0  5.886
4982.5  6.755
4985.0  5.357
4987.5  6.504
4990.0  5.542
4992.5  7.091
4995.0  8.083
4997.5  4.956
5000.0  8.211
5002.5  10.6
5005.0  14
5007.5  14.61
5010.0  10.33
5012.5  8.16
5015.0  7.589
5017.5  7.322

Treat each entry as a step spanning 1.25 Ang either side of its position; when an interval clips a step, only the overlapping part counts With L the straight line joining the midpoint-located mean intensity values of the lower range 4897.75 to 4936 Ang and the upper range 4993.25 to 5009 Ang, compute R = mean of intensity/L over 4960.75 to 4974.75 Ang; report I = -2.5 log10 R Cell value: 0.29 mag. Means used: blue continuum 6.88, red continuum 9.99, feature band 6.69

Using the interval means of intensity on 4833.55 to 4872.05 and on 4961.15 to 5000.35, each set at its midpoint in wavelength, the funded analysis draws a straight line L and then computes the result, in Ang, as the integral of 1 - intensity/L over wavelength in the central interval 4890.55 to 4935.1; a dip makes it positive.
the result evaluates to 4.9 Ang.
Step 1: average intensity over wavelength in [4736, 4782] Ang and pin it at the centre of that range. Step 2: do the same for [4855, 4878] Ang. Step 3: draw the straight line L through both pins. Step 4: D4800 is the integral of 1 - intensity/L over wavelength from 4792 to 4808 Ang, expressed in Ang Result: 3.15 Ang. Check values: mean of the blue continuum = 5.66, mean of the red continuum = 9.65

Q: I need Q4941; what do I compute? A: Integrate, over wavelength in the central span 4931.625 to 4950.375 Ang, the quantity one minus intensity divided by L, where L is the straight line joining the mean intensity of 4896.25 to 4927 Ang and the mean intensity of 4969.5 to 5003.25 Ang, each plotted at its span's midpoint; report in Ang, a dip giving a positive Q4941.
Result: 1.2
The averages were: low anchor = 6.96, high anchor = 6.56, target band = 6.38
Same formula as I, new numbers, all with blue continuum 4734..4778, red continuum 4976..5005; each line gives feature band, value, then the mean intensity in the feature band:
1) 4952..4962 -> -0.18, 8.07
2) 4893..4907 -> -0.13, 7.31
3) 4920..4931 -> -0.02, 6.78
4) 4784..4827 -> -0.05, 6.2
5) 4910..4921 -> -0.04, 6.87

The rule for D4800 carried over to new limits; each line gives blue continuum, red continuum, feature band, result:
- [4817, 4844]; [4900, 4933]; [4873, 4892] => -3.1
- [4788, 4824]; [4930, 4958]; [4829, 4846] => -4.8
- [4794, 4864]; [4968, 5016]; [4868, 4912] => -1.3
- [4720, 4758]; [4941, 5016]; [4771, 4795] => 1.9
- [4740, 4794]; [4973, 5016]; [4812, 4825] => -0.9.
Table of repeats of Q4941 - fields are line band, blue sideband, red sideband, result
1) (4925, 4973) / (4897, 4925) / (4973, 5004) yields -0.23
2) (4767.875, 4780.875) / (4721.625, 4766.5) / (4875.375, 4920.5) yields 0.84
